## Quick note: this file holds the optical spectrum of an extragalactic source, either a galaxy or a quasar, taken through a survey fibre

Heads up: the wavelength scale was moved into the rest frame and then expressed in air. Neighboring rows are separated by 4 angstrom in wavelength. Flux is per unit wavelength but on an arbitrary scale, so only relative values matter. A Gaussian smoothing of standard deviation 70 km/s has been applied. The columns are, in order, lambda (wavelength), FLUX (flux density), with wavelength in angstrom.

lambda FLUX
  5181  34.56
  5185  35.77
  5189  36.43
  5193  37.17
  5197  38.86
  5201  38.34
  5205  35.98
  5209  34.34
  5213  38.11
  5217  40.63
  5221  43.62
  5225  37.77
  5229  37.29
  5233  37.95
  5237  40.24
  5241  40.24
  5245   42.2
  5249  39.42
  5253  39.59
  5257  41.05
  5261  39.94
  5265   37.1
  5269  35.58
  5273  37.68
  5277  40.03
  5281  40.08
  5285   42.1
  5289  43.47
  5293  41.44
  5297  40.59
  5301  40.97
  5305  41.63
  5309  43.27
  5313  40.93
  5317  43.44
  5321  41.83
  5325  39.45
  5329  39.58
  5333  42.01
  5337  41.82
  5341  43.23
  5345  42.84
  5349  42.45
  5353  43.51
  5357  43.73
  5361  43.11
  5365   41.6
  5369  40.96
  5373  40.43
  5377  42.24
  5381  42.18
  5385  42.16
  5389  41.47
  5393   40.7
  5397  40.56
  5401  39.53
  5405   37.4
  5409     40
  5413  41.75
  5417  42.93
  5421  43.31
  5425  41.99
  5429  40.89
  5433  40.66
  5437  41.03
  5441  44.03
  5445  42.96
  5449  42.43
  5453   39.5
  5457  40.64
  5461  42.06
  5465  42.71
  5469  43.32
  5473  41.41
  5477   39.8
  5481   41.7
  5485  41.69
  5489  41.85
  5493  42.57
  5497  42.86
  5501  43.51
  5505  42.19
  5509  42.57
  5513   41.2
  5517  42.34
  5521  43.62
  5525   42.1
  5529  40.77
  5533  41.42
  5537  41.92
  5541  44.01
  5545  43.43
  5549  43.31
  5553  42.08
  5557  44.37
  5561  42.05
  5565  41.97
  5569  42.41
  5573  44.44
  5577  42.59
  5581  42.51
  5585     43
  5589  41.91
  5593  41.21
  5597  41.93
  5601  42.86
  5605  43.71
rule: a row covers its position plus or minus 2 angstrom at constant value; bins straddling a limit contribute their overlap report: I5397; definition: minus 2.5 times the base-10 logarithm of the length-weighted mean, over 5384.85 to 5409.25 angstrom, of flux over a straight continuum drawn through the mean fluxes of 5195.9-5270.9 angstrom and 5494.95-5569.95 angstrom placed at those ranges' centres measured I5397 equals 0.02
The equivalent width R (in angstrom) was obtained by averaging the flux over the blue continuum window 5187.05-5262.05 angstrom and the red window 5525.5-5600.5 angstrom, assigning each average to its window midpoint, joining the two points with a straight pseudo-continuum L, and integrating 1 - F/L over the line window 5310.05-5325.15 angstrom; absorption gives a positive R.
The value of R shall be -0.71 angstrom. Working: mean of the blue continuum 38.9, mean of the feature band 41.8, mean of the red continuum 42.5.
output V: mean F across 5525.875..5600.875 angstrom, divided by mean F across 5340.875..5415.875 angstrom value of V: 1.0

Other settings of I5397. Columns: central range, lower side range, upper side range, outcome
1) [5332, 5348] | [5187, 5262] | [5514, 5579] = -0.06 mag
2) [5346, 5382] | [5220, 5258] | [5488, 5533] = -0.03 mag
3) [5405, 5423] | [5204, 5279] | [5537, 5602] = -0.01 mag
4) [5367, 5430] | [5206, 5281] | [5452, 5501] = -0.01 mag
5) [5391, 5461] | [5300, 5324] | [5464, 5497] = 0.02 mag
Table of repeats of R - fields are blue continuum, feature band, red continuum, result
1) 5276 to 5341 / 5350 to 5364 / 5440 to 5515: -0.5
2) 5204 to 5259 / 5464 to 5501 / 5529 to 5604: -0.3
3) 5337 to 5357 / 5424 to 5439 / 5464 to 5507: 0.5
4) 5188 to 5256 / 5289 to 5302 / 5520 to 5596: -0.6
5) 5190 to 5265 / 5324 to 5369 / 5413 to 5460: -1.7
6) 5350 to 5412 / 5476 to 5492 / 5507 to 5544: 0.2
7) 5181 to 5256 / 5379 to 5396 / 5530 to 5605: -0.4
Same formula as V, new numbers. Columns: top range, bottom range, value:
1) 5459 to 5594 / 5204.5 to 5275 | 1.09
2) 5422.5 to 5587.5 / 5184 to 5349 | 1.06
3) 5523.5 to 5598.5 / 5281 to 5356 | 1.01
